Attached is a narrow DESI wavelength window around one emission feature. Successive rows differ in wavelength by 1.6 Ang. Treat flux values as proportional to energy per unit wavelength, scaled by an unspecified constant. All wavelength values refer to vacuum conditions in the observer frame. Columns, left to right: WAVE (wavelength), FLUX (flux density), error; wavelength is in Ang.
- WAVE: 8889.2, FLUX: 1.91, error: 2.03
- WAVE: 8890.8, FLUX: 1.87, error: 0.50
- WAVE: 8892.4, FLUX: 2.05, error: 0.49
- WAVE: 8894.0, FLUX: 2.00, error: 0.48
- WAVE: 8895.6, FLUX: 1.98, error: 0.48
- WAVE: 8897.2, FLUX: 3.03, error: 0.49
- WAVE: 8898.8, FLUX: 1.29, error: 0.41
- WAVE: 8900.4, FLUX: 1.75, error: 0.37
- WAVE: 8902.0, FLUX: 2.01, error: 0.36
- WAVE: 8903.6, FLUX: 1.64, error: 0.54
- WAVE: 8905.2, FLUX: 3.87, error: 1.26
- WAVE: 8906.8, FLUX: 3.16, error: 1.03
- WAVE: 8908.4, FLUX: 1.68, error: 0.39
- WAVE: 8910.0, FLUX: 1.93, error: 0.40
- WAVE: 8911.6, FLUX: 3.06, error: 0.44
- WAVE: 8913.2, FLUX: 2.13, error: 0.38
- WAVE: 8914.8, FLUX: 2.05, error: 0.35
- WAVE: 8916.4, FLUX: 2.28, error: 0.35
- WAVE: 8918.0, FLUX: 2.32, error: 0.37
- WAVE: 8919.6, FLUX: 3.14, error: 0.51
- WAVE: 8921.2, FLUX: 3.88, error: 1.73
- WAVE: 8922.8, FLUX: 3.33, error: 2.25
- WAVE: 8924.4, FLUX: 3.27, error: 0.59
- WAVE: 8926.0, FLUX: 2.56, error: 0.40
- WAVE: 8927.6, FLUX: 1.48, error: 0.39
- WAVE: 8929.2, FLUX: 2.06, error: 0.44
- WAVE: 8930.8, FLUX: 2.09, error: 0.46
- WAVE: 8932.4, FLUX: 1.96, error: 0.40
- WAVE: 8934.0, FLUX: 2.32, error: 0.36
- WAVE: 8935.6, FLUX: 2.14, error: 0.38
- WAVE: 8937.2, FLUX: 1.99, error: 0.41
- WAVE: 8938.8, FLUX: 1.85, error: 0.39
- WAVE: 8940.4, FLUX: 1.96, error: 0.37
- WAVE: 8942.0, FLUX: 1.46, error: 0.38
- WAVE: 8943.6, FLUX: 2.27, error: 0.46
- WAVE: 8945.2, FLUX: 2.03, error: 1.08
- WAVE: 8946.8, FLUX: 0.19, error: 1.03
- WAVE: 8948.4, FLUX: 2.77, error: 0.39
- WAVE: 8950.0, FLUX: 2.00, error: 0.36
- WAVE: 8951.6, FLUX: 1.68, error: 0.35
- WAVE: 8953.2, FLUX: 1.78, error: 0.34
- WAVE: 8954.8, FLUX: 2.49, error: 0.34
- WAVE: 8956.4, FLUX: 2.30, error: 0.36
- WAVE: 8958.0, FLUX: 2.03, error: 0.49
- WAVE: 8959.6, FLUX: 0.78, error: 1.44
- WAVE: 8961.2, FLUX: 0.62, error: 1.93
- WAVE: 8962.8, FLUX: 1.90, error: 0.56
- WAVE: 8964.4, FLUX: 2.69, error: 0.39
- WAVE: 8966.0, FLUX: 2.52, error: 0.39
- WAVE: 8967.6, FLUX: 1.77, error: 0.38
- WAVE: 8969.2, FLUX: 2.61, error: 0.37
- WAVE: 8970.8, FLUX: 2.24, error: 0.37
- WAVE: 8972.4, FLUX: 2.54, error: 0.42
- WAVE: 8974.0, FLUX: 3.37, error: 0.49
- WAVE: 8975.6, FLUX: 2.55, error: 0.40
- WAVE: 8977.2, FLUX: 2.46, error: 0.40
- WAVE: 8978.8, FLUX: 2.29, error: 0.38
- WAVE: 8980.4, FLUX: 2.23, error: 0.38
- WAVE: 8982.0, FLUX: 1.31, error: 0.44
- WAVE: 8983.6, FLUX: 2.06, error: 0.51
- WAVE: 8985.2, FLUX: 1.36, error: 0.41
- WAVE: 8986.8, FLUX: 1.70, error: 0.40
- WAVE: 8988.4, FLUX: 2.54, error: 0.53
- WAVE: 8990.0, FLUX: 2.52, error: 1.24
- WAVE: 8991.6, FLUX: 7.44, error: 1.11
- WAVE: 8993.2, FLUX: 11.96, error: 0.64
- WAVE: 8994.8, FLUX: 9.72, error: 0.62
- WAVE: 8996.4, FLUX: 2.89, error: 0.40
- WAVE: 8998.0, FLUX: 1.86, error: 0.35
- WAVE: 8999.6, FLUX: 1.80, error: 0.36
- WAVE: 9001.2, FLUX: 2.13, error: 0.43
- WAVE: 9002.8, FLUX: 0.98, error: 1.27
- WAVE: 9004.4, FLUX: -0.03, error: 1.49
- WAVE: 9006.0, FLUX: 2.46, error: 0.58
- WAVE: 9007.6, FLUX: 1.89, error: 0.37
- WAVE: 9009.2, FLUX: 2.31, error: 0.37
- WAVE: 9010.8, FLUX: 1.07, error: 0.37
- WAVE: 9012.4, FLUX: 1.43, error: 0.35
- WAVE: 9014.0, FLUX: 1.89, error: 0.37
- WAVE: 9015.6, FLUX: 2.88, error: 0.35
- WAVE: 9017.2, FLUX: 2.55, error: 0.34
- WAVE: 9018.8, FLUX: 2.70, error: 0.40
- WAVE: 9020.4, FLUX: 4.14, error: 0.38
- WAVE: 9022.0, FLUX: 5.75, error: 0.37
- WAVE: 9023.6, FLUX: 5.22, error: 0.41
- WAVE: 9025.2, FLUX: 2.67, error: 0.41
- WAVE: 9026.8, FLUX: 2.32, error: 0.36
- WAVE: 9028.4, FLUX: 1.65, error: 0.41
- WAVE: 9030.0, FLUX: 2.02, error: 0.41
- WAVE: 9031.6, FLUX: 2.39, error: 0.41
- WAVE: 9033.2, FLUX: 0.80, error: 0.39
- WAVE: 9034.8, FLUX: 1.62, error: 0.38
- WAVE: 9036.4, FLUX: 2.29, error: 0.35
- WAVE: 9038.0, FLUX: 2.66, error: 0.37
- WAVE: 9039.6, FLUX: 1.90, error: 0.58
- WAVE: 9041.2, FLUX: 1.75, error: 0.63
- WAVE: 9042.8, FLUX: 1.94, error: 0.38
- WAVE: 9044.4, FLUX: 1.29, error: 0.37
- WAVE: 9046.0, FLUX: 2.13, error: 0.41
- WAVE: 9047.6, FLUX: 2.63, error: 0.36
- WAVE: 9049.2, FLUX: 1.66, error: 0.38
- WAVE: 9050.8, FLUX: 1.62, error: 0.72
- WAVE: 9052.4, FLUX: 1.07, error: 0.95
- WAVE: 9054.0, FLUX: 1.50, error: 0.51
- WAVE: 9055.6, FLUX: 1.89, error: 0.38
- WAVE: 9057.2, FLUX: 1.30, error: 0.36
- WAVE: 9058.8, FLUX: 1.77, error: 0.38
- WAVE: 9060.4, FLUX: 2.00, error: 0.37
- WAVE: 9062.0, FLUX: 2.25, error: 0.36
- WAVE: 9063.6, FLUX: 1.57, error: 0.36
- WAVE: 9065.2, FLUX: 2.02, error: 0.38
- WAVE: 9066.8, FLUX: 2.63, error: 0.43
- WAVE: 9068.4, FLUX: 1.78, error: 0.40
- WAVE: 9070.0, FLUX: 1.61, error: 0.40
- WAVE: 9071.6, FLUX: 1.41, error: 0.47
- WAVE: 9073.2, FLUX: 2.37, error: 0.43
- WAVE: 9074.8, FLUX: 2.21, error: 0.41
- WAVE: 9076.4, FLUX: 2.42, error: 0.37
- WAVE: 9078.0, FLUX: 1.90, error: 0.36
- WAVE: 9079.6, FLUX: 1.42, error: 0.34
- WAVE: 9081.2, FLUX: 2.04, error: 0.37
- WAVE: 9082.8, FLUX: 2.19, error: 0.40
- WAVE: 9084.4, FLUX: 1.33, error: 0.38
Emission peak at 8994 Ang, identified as H-alpha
